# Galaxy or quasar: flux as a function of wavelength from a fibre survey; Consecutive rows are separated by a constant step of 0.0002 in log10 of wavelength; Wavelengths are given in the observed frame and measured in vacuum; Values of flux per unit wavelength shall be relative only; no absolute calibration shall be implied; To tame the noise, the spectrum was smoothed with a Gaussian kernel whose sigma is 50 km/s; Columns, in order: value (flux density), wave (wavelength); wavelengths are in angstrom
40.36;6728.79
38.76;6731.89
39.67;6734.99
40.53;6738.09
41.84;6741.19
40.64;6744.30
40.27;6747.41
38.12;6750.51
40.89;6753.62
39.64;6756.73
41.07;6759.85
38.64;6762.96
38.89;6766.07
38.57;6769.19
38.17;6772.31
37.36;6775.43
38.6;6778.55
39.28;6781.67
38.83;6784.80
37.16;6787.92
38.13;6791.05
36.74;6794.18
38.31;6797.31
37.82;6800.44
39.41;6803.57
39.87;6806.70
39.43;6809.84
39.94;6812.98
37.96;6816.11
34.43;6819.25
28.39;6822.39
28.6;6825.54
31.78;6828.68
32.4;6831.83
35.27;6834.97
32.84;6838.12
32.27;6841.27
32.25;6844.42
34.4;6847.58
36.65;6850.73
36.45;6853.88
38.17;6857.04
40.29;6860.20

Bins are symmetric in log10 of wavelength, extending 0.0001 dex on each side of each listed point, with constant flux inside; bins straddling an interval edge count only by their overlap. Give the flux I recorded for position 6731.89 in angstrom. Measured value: 38.76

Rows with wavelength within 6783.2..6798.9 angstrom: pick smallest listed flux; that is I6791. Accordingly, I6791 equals 36.74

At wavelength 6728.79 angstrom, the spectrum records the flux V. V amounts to 40.36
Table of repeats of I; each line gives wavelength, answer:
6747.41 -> 40.27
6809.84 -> 39.43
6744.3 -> 40.64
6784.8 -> 38.83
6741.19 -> 41.84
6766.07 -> 38.89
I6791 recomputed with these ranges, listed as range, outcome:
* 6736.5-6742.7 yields 40.53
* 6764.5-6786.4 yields 37.36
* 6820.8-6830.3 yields 28.39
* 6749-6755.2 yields 38.12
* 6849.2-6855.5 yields 36.45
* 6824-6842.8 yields 28.6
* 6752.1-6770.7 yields 38.57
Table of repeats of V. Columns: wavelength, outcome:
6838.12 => 32.84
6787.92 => 37.16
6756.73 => 39.64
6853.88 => 36.45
